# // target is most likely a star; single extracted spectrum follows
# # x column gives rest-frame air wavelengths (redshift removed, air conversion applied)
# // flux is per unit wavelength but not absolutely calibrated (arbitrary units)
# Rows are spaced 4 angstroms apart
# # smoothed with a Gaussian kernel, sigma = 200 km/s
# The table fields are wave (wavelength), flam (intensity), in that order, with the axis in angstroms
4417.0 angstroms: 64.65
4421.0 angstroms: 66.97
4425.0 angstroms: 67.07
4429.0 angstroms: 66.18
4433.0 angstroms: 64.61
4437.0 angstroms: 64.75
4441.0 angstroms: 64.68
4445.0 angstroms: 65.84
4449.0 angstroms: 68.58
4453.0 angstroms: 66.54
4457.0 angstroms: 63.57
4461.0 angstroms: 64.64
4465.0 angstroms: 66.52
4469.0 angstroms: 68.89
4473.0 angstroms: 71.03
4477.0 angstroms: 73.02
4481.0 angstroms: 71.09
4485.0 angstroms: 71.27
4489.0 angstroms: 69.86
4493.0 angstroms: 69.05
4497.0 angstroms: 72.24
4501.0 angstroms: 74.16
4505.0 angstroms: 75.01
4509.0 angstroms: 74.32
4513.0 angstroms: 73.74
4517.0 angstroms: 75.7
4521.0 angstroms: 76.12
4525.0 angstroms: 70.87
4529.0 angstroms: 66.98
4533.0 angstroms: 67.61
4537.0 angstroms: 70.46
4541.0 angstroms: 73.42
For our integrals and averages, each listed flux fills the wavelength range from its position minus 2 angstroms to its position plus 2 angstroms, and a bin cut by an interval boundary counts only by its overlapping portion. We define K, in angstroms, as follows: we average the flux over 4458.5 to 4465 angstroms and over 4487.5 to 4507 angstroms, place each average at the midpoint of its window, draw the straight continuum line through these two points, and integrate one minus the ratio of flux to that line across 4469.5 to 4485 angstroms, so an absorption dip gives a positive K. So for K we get -0.7 angstroms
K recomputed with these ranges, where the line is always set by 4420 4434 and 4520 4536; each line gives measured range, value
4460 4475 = -0.04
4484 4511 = -1.33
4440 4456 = 0.17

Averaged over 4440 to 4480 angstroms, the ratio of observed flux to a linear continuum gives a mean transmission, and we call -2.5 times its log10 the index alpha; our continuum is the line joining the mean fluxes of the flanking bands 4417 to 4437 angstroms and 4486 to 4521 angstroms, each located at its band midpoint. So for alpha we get 0.02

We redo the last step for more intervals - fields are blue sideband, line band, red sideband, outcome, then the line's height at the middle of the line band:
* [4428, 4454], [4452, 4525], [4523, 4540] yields -0.052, 67.6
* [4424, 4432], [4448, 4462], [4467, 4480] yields 0.054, 69.1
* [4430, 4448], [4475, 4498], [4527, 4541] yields -0.061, 67.2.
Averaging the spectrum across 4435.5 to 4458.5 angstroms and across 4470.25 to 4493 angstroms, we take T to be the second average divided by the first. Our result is 1.1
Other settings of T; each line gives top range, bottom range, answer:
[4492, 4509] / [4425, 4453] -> 1.11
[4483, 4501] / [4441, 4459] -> 1.08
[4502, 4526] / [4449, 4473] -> 1.12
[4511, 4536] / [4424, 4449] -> 1.09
